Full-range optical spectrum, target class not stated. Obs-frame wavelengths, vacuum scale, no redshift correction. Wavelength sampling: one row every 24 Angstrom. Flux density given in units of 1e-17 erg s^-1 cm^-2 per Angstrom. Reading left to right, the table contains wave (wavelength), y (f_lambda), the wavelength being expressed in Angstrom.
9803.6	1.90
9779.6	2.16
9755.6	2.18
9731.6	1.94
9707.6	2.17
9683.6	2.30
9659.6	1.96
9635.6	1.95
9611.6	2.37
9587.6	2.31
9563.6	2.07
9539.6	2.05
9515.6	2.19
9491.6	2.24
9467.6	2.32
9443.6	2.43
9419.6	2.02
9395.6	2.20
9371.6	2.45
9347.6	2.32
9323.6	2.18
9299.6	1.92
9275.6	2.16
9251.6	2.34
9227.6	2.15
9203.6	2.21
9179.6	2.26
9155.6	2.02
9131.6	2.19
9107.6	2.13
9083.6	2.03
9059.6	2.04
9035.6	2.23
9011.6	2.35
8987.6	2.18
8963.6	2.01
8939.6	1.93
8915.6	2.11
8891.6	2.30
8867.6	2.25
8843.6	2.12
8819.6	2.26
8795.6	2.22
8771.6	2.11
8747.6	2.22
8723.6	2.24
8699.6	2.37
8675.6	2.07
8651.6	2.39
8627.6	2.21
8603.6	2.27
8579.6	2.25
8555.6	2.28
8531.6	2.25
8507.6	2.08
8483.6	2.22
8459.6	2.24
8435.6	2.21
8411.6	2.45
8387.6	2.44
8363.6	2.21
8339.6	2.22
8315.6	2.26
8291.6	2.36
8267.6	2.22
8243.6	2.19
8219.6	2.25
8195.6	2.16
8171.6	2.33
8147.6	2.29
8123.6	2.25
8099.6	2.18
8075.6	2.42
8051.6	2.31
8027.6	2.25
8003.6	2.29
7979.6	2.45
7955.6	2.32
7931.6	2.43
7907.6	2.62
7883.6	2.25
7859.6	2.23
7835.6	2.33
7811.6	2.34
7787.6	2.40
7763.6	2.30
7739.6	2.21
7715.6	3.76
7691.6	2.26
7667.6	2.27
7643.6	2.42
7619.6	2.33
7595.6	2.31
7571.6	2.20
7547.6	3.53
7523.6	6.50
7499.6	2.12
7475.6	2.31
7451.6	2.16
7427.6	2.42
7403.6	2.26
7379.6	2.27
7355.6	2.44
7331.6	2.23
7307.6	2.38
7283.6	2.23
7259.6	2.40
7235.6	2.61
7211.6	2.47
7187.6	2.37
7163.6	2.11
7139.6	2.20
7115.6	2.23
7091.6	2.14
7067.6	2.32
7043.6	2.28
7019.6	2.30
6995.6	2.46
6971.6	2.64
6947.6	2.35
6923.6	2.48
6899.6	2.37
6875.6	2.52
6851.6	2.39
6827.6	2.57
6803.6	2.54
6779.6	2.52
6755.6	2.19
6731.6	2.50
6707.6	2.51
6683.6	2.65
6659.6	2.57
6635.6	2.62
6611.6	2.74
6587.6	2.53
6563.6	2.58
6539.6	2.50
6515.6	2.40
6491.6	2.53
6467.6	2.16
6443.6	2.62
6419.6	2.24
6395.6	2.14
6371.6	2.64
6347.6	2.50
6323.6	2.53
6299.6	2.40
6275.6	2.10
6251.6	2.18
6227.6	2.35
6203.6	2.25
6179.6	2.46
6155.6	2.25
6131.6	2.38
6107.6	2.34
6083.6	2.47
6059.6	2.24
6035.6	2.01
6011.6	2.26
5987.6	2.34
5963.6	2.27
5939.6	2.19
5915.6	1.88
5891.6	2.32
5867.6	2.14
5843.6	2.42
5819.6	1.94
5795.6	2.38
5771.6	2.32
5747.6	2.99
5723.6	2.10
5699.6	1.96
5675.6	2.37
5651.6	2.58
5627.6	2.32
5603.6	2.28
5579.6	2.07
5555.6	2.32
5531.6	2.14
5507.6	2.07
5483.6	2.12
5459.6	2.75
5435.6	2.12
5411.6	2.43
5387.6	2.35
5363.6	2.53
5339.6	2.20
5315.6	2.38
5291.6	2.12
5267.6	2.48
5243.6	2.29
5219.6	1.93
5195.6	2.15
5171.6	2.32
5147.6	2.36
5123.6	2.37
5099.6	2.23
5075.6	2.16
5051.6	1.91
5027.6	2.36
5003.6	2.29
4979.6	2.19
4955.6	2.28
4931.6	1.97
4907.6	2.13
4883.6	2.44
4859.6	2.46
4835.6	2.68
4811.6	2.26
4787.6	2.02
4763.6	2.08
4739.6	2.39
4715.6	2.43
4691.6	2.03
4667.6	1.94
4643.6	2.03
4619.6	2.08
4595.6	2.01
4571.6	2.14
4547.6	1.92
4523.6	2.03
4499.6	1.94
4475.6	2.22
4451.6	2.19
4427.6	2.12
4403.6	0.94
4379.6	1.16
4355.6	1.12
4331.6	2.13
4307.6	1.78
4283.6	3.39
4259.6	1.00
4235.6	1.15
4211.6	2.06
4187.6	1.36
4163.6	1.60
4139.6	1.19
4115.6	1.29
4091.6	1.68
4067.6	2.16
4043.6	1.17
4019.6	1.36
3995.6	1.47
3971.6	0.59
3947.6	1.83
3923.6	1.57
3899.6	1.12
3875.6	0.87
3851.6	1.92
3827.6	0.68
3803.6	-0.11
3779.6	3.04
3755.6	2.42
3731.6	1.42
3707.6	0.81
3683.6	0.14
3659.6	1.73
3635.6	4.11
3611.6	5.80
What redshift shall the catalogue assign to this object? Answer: 0.147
